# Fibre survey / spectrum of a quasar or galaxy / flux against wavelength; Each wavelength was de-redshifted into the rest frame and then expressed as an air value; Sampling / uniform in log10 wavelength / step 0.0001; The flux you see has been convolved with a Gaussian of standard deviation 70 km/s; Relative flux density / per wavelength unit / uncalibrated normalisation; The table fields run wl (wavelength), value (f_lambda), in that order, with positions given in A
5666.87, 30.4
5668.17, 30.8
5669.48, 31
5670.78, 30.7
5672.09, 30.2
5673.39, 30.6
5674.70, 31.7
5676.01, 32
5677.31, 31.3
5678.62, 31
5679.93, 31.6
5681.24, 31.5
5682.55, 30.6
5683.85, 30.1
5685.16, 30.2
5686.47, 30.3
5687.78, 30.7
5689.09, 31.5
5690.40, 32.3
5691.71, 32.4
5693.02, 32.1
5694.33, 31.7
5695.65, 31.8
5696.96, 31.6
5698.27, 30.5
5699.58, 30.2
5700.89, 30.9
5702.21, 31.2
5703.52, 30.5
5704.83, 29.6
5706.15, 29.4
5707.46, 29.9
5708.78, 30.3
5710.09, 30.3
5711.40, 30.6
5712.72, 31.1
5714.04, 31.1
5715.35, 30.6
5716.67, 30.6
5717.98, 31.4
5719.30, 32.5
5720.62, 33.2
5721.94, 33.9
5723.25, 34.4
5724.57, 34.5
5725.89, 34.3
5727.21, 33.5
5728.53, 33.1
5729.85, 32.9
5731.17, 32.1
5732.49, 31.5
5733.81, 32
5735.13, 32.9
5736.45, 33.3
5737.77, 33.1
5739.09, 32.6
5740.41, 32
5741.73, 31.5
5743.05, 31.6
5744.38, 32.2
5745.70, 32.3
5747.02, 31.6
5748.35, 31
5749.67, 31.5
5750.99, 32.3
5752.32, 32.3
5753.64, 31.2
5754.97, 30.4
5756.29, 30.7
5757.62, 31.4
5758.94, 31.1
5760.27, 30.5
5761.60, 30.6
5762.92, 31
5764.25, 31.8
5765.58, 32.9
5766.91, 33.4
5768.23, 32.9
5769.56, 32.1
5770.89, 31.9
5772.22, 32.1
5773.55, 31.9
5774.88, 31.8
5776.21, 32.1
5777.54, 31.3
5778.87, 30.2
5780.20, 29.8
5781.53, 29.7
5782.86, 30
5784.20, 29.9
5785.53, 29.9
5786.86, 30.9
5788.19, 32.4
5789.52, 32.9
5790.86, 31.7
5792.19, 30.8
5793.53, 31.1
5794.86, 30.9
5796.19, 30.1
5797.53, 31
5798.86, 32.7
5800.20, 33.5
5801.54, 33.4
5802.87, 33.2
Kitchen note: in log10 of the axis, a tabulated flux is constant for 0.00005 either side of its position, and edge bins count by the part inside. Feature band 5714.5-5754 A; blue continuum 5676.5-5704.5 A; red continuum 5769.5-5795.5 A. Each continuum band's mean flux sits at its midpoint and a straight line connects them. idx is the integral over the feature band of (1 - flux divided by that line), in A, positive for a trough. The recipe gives -1.6 A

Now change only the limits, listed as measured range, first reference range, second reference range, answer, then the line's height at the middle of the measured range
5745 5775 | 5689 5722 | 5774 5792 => -0.6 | 31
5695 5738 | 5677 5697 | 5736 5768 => -0.4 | 31.5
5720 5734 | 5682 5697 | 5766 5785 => -0.9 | 31.3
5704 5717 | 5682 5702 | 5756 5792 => 0.3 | 31.2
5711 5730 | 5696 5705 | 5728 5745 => -0.5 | 31.7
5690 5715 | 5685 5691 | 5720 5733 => 0.8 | 31.9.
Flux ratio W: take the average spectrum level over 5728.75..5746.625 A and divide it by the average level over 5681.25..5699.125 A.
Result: 1.04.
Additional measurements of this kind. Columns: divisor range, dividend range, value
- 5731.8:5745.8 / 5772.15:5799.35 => 0.96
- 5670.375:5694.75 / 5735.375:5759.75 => 1.02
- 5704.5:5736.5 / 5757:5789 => 0.98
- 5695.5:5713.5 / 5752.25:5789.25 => 1.03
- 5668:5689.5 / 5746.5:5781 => 1.02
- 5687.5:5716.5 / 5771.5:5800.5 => 1.01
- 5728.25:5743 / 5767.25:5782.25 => 0.97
